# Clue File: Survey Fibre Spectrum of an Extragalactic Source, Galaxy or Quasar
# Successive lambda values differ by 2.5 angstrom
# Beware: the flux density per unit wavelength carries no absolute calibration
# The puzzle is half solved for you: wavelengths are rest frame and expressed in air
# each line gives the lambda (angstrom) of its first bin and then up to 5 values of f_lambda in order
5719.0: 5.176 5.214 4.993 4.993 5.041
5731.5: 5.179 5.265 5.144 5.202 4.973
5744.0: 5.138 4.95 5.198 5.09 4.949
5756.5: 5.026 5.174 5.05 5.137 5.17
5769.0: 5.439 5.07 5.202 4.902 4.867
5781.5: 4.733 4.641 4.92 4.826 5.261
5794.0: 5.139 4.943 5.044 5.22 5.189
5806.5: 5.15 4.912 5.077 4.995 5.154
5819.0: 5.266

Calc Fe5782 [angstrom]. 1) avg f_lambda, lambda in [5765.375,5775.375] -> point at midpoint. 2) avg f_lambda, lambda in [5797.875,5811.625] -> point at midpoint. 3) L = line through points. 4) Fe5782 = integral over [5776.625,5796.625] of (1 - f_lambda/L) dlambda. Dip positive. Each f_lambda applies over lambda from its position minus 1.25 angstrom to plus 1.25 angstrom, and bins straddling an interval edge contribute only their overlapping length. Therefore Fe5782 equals 0.96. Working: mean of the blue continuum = 5.22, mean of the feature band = 4.91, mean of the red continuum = 5.1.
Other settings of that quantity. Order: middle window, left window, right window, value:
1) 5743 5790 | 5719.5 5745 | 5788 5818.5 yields 0.7 angstrom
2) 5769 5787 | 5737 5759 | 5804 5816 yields 0.4 angstrom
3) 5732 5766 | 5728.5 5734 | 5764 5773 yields 0.5 angstrom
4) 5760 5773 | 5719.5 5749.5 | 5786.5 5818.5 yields -0.2 angstrom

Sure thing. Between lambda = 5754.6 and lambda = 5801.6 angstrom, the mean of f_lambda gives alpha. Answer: 5.03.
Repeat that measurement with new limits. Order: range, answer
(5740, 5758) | 5.05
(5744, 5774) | 5.12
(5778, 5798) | 4.92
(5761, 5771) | 5.2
